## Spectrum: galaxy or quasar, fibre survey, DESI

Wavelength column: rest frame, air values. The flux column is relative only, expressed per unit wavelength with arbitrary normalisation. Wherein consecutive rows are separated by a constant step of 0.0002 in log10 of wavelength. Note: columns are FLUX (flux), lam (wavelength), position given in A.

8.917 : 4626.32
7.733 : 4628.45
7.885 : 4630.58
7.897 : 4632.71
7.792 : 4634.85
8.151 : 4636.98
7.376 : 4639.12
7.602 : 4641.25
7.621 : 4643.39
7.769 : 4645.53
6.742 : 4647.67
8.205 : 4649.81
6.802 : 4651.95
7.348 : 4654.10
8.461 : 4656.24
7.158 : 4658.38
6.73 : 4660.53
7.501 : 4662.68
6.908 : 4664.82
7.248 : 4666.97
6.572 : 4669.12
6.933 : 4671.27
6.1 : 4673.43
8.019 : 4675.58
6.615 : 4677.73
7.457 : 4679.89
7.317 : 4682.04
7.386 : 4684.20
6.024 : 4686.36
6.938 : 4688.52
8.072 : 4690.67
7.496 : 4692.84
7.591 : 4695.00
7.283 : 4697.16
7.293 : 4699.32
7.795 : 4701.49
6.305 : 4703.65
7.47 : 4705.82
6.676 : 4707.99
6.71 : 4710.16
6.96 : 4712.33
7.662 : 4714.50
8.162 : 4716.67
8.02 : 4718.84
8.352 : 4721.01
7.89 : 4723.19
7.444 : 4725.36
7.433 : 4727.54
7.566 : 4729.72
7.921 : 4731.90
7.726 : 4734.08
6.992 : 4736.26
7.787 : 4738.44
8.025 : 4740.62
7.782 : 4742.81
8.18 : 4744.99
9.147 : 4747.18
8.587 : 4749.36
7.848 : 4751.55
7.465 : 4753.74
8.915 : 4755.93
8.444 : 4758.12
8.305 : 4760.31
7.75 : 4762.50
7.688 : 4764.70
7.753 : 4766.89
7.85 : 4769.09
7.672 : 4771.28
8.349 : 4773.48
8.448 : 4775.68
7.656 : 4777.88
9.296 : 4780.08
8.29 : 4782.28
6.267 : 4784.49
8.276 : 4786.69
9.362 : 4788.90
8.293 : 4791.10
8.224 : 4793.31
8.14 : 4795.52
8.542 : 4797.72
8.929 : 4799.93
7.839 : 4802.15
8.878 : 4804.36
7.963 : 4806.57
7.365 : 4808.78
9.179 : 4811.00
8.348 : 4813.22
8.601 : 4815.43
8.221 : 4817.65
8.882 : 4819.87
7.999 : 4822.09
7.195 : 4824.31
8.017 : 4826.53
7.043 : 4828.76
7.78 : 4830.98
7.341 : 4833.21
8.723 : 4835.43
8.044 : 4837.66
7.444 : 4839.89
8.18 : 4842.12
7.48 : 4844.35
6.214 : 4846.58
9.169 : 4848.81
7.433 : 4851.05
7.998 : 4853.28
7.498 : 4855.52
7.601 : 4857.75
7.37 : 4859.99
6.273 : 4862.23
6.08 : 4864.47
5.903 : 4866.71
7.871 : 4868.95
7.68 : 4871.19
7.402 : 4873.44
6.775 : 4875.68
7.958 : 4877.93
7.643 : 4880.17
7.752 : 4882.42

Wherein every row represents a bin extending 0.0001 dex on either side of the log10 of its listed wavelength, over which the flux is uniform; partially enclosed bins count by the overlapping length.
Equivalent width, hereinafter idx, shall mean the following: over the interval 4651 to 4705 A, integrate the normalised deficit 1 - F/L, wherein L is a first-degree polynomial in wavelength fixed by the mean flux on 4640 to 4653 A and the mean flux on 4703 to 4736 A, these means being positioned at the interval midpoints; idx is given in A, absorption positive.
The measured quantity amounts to 2.14 A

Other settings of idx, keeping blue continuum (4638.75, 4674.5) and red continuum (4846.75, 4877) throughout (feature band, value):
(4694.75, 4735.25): -1.3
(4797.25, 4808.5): -1.7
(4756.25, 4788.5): -3.5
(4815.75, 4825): -1.1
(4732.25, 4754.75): -2.2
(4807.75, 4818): -1.5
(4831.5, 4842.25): -0.9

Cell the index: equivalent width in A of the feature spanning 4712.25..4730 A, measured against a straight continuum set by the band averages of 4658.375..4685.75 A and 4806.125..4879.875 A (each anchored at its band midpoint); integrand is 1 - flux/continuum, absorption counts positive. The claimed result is -1.34 A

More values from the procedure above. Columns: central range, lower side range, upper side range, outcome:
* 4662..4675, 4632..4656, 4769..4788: 1.3 A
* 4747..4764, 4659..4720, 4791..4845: -1.3 A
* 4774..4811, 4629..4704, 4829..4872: -4.2 A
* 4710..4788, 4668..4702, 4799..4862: -4.4 A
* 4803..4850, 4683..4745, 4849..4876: -4.6 A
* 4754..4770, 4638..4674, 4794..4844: -0.5 A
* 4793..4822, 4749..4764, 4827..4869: -2.4 A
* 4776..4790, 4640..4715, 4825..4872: -1.6 A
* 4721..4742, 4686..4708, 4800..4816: -0.3 A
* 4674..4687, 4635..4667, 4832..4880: 0.6 A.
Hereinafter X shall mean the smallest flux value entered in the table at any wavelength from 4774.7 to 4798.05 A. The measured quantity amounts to 6.267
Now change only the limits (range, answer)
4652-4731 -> 6.024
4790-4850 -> 6.214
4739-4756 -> 7.465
